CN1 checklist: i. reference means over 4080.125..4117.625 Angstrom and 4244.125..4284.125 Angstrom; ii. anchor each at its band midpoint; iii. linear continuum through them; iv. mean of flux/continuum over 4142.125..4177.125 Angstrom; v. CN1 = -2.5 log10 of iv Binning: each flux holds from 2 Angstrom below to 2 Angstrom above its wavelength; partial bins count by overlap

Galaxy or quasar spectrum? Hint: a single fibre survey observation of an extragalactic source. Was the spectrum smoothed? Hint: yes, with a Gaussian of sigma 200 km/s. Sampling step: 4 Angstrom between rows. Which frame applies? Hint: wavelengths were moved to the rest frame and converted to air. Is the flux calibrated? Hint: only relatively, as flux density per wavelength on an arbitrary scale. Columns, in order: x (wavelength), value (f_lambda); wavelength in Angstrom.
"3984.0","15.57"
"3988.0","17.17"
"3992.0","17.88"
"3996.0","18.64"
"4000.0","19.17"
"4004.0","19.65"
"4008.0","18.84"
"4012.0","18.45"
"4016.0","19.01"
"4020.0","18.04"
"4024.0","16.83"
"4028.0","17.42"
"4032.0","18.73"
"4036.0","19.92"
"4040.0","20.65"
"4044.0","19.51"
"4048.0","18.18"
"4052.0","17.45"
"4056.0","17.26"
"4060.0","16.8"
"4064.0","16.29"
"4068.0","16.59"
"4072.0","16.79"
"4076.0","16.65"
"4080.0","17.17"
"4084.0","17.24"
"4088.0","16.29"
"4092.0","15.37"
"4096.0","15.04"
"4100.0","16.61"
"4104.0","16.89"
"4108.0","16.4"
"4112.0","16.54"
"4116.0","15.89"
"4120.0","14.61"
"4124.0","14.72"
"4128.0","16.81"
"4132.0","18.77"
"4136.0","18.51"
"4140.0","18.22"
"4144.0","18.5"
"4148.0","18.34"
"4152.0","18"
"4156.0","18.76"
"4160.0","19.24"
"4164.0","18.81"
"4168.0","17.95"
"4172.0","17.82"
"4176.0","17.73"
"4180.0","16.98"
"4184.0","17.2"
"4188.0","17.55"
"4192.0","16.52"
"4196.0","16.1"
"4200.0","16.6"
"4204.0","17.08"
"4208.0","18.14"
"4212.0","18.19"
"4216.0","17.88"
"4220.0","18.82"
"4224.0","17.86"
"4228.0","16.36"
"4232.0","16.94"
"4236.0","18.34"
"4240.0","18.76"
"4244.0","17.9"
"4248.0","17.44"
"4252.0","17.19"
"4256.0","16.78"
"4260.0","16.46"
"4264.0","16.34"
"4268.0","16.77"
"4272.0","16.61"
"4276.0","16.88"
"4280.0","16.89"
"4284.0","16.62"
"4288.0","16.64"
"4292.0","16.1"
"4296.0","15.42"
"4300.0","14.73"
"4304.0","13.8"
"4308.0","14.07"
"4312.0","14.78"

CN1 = -0.12 mag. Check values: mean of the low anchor 16.3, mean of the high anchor 16.9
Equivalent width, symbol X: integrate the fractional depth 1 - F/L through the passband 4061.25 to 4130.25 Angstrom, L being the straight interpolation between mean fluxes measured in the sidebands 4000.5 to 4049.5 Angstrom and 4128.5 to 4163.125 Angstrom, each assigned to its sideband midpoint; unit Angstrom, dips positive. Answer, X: 8.8 Angstrom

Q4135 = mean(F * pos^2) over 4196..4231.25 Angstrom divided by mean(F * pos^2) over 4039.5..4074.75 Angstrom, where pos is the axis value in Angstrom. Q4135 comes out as 1.07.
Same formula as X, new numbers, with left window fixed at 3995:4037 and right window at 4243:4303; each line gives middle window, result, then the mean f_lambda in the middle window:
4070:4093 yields 1.8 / 16.6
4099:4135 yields 2.7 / 16.4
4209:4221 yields -0.9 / 18.2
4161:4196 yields -0.5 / 17.5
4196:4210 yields 0.0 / 17.1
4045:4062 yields 0.7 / 17.5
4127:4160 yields -1.5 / 18.3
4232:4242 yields -0.8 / 18.2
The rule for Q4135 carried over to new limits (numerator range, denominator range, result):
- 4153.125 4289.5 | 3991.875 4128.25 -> 1.08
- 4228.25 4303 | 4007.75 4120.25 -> 1.07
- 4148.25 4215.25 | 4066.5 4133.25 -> 1.13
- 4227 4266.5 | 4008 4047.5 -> 1.03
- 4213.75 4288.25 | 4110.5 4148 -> 1.07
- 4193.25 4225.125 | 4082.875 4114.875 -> 1.14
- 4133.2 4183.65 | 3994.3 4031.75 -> 1.06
